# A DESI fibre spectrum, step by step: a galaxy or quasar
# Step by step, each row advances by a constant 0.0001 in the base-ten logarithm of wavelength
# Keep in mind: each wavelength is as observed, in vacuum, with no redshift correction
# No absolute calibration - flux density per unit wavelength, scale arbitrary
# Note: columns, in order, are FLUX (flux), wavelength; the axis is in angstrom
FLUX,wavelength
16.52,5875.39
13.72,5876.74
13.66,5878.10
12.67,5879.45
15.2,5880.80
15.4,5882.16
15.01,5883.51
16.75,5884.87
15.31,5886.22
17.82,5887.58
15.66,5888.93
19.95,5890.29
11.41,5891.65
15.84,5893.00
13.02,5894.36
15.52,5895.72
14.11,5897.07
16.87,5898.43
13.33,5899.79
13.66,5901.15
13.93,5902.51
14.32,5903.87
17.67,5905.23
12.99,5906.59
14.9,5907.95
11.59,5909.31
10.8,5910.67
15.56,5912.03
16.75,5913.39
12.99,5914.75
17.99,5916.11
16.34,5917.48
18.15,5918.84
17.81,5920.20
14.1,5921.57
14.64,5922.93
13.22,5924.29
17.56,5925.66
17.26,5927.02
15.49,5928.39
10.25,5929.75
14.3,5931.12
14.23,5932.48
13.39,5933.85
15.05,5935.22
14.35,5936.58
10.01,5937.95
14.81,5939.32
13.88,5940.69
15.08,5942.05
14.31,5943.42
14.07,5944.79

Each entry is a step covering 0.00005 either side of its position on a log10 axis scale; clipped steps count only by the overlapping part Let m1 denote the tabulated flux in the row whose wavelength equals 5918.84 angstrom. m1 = 18.15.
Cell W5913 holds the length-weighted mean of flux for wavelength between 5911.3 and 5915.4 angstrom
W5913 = 15.1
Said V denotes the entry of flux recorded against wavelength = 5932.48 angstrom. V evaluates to 14.23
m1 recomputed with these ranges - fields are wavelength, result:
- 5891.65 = 11.41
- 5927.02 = 17.26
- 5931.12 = 14.3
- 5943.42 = 14.31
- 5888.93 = 15.66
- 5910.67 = 10.8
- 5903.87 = 14.32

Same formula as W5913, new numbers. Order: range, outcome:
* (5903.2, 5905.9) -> 16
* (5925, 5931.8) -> 15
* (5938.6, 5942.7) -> 14.6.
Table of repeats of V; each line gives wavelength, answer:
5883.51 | 15.01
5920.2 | 17.81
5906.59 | 12.99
